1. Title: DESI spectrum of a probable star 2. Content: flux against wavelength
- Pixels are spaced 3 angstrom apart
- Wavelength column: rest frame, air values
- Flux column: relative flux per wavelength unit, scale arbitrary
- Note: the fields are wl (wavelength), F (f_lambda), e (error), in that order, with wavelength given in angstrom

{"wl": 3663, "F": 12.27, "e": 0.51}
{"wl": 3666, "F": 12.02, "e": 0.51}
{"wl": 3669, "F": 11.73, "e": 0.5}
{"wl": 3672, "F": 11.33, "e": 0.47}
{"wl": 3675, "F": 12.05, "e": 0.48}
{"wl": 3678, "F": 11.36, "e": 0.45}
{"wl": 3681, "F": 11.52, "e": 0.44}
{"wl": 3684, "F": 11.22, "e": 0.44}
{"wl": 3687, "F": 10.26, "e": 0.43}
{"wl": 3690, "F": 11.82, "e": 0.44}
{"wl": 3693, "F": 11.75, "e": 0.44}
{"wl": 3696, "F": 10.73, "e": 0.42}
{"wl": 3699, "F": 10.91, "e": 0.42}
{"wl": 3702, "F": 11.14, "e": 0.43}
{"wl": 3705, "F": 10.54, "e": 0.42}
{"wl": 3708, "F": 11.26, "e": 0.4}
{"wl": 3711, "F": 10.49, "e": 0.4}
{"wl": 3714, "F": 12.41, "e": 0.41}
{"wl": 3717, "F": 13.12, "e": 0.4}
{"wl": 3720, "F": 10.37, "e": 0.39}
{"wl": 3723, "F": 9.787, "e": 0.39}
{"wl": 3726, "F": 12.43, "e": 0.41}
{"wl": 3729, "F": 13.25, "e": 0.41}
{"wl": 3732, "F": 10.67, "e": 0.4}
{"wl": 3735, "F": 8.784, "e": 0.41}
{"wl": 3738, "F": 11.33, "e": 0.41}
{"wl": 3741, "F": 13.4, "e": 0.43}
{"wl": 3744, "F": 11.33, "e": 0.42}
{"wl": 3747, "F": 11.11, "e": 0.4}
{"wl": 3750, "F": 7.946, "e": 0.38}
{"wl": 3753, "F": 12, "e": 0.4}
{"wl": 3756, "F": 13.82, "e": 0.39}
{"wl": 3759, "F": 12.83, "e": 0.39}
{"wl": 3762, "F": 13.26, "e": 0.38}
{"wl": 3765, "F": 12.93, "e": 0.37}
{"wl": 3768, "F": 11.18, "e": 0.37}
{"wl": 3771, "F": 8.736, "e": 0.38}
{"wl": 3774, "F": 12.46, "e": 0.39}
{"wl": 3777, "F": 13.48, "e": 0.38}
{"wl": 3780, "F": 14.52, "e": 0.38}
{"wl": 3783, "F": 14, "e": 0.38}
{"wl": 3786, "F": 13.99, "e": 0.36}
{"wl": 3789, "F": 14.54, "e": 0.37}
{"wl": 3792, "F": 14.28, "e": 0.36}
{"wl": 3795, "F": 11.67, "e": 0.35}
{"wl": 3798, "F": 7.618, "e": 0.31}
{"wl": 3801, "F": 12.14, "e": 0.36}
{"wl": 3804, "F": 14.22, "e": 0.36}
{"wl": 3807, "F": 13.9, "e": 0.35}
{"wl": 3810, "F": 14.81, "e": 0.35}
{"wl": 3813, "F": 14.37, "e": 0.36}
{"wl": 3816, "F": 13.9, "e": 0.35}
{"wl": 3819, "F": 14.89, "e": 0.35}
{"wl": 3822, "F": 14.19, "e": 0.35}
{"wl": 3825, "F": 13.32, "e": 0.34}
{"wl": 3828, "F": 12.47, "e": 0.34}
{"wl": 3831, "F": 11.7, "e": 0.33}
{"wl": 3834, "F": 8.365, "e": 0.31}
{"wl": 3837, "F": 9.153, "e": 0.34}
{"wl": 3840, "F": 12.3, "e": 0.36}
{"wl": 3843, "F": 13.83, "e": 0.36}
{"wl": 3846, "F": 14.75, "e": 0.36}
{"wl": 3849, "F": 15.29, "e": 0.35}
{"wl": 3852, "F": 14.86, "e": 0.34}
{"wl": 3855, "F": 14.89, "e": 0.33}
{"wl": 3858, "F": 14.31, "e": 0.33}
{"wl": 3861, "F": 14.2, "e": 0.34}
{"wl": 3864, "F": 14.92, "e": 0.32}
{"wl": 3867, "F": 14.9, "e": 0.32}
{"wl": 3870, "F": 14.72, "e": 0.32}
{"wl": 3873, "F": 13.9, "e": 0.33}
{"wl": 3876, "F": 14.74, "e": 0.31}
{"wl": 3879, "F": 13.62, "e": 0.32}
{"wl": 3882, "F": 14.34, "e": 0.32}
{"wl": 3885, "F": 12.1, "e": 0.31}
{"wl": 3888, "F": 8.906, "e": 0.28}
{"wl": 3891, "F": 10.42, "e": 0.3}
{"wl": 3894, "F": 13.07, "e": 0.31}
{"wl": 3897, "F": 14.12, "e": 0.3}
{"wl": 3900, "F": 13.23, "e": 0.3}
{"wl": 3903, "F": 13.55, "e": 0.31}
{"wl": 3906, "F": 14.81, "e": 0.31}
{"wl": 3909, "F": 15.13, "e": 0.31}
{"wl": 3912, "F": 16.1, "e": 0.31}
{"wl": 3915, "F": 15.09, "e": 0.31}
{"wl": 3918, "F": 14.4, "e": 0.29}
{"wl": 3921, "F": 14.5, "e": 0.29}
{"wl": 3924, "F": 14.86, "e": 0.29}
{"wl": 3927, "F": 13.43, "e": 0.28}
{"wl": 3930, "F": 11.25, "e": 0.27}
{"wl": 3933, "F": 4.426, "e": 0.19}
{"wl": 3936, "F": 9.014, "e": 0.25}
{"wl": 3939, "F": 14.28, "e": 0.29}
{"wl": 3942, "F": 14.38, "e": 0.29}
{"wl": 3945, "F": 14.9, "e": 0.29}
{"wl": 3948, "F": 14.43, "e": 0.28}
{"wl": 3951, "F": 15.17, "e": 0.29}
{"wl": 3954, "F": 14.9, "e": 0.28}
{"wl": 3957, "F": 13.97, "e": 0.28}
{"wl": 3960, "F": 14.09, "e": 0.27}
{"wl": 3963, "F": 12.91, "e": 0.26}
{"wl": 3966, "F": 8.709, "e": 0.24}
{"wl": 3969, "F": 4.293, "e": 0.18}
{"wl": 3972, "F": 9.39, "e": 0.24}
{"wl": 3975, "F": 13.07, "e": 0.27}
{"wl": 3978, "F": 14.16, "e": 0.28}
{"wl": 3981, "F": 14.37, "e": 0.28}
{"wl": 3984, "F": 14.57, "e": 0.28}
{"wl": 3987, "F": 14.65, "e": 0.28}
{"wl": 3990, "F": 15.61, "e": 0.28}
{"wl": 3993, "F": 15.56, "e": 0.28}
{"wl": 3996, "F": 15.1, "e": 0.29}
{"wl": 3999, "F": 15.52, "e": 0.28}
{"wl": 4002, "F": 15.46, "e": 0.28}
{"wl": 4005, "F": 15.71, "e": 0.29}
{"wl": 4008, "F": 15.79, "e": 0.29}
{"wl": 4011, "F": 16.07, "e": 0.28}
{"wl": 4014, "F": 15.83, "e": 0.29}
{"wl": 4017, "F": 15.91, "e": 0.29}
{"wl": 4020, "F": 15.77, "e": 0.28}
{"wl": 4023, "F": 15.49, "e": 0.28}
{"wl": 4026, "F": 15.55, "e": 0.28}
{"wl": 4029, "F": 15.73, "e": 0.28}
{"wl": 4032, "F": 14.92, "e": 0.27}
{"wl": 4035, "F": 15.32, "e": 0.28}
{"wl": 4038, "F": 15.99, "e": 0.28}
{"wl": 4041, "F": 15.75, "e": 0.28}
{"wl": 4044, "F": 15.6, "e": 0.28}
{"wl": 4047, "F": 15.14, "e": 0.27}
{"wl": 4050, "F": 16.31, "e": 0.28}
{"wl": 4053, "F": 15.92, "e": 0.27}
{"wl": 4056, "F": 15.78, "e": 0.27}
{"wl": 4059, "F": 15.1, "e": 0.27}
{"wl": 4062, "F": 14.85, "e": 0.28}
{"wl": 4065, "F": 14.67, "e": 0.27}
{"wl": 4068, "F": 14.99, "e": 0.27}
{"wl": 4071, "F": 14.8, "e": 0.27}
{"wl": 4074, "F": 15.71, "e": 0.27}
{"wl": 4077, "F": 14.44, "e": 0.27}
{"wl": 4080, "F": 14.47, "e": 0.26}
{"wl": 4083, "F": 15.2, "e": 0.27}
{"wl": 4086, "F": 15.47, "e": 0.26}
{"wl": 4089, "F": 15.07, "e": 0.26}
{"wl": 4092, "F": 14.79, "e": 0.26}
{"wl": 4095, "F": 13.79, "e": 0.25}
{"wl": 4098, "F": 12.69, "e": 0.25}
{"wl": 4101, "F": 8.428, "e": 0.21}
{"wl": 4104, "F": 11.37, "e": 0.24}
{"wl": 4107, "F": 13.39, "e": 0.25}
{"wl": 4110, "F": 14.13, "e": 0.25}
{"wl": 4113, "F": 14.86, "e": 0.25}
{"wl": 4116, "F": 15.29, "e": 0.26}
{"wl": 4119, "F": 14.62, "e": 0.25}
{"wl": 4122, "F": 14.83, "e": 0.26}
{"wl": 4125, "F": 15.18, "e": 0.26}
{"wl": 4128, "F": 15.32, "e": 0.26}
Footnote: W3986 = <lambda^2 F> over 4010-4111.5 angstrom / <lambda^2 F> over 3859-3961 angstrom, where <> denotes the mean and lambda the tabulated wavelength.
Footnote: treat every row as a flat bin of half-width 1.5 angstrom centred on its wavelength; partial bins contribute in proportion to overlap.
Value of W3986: 1.2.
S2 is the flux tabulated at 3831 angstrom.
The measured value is 11.7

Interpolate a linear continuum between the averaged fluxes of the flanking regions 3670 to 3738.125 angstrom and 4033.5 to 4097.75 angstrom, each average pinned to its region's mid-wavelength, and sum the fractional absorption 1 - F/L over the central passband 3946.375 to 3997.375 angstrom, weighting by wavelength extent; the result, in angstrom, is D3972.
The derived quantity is 3.3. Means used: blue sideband 11.2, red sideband 15.1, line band 13.2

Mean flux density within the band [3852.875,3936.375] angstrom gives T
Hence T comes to 13.4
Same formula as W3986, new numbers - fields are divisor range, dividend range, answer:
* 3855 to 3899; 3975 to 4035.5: 1.21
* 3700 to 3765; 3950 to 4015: 1.37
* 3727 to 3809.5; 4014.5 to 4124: 1.41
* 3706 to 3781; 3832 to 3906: 1.21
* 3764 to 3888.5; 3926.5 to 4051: 1.15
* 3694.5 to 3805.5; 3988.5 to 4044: 1.51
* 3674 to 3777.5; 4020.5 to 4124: 1.53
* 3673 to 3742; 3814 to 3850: 1.21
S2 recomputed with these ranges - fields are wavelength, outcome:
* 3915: 15.09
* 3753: 12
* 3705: 10.54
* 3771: 8.736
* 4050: 16.31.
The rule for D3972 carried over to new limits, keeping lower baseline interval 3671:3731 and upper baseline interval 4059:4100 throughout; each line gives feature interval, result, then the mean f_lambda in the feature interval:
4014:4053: -3.9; 15.6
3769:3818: -3.5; 13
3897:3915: -2.0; 14.6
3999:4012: -1.6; 15.7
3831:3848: 1.1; 11.8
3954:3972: 3.4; 11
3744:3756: 0.9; 10.9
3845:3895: -3.7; 13.8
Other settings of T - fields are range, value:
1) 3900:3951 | 13.5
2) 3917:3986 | 12.6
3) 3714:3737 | 11.3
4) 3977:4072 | 15.4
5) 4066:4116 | 14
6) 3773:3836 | 13.1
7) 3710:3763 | 11.6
